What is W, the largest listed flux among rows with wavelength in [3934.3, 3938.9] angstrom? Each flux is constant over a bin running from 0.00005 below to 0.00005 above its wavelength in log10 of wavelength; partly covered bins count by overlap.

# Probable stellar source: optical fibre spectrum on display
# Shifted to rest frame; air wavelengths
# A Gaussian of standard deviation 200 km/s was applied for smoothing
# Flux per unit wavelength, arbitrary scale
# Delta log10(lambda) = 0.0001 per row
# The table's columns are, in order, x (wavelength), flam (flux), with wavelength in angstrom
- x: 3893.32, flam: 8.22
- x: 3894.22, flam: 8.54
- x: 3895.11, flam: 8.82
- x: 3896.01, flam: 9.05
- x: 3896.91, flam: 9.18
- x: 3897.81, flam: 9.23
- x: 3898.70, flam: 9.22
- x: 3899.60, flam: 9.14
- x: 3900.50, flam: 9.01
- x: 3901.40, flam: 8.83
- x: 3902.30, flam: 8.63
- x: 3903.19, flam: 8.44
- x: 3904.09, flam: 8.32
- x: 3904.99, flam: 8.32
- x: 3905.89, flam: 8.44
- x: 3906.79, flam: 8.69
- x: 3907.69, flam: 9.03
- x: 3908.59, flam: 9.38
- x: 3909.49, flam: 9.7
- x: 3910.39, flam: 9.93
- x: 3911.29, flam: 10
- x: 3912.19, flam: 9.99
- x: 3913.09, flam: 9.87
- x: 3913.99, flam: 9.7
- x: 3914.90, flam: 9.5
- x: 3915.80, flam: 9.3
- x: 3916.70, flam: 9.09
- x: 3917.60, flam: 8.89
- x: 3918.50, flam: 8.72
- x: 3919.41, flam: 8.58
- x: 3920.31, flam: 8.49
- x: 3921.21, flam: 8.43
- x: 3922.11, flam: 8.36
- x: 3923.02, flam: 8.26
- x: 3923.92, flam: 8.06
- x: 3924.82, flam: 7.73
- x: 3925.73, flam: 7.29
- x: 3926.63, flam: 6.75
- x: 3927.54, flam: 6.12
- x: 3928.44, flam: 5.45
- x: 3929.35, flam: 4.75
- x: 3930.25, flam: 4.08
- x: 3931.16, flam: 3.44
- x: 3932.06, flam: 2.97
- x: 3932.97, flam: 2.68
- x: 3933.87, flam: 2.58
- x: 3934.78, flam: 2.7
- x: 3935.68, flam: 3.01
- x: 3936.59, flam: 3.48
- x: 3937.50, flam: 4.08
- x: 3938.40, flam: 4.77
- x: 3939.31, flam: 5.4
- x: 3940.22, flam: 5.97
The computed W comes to 4.77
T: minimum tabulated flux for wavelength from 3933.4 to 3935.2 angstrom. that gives 2.58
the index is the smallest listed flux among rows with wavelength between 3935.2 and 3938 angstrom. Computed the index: 3.01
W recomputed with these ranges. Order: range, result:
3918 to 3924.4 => 8.72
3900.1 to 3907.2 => 9.01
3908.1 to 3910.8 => 9.93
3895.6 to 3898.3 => 9.23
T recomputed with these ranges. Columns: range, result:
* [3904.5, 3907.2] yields 8.32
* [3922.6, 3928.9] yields 5.45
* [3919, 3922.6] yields 8.36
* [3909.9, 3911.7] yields 9.93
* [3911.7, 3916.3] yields 9.3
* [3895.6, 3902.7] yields 8.63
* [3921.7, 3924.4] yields 8.06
